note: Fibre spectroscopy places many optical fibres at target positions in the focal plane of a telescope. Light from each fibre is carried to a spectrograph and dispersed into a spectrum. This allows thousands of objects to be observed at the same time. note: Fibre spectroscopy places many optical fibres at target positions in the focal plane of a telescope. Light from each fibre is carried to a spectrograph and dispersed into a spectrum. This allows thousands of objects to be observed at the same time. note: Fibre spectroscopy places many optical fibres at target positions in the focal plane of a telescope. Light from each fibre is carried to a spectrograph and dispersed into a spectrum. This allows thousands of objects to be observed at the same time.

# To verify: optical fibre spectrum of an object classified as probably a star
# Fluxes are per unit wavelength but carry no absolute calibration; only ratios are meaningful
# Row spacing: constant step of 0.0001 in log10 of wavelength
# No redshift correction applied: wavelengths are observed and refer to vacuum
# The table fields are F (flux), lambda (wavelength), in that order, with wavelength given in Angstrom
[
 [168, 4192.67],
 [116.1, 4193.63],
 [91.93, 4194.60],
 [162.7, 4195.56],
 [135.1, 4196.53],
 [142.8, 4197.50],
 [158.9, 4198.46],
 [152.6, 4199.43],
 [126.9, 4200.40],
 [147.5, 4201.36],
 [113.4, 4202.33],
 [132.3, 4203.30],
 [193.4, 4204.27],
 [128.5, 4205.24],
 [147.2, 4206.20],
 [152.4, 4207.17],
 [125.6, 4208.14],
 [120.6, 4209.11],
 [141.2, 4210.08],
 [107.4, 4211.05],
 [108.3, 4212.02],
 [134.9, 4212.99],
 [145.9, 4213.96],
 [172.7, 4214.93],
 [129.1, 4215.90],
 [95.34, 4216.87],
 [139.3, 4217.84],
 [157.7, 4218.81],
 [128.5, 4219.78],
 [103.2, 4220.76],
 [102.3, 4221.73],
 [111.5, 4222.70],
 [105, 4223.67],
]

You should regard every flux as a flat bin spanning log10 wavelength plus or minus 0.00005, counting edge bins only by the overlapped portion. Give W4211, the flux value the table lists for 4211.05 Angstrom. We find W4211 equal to 107.4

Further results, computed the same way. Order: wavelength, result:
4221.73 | 102.3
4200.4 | 126.9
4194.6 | 91.93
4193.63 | 116.1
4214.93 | 172.7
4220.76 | 103.2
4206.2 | 147.2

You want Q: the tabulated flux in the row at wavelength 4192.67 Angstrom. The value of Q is 168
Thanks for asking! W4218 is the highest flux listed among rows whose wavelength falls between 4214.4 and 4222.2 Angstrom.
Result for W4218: 172.7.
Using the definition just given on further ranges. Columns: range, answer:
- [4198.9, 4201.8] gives 152.6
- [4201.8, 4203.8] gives 132.3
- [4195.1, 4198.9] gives 162.7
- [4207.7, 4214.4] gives 145.9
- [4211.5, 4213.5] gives 134.9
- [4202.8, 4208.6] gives 193.4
